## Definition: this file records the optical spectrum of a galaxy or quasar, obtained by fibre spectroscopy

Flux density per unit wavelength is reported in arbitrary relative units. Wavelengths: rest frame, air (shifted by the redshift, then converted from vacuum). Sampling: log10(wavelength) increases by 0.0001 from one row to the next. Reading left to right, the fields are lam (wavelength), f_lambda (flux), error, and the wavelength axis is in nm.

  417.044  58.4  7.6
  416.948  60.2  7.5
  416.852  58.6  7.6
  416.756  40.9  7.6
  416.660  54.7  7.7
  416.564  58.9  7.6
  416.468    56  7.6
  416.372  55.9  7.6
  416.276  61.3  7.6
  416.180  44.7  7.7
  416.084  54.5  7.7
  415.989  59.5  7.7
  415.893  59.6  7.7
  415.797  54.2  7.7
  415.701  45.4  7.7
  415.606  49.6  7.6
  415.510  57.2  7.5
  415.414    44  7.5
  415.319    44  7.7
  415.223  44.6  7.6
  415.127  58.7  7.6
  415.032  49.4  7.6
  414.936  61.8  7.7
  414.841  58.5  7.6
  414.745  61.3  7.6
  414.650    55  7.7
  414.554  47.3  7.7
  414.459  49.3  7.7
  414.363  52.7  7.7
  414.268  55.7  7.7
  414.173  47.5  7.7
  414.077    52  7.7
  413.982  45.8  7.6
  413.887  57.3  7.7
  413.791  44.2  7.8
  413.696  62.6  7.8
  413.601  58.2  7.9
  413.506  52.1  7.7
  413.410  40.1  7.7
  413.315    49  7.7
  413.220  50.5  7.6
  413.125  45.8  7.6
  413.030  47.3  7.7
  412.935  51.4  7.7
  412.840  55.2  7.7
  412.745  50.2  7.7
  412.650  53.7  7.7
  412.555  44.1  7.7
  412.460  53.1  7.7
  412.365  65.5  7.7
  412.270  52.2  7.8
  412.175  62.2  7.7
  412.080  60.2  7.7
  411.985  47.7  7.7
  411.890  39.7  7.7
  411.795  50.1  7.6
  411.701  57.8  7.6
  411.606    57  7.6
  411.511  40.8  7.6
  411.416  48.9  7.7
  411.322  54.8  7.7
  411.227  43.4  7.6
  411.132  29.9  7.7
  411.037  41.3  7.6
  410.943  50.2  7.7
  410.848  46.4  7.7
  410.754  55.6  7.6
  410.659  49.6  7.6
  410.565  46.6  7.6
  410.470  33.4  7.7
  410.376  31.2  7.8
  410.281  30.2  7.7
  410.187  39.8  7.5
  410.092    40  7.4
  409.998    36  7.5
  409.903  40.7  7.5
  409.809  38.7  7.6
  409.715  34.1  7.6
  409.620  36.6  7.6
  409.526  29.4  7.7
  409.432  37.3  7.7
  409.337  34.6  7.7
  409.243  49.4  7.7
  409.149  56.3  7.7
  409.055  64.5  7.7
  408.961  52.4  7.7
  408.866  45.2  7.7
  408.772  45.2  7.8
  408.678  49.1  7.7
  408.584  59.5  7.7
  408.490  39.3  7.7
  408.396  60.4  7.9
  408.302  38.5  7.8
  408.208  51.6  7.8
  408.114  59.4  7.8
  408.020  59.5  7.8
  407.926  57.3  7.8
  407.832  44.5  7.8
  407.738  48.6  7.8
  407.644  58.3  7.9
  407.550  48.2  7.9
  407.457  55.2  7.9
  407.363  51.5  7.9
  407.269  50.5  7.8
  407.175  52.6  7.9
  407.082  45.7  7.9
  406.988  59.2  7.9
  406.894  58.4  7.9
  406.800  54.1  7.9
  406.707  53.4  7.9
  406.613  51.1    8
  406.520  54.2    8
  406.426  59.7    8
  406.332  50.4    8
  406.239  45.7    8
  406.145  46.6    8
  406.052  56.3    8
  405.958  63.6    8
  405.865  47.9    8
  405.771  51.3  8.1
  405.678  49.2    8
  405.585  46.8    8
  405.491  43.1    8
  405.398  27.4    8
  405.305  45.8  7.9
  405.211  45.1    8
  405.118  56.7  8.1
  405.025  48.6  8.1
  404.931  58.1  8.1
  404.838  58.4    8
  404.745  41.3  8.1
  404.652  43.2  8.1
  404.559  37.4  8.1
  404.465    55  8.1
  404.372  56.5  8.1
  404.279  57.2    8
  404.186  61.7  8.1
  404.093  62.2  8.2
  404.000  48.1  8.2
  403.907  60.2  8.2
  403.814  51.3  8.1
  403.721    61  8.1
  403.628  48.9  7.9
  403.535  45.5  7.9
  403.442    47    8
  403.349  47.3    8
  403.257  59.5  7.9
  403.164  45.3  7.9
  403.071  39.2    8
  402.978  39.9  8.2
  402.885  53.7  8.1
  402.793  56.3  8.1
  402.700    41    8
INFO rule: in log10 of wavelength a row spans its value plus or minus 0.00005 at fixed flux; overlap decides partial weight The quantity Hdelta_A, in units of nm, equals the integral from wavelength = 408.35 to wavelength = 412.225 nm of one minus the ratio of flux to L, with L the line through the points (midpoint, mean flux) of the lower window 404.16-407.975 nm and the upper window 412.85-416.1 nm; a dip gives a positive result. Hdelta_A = 0.453 nm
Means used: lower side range 51.1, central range 45.5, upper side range 52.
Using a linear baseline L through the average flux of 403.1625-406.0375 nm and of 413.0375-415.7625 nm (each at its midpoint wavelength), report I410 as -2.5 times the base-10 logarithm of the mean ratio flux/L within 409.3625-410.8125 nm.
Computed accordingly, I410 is 0.30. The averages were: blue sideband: 50.8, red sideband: 51.4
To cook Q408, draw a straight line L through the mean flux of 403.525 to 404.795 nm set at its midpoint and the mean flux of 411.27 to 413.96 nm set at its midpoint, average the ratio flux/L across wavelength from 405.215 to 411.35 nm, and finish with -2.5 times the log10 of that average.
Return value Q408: 0.10 mag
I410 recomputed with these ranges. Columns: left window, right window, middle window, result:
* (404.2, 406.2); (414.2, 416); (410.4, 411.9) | 0.110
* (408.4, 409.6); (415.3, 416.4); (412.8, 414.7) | 0.000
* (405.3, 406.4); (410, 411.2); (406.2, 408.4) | -0.149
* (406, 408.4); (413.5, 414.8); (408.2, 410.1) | 0.180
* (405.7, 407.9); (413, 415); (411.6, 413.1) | -0.011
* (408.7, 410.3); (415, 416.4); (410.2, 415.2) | -0.059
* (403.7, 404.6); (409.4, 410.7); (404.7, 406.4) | 0.034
